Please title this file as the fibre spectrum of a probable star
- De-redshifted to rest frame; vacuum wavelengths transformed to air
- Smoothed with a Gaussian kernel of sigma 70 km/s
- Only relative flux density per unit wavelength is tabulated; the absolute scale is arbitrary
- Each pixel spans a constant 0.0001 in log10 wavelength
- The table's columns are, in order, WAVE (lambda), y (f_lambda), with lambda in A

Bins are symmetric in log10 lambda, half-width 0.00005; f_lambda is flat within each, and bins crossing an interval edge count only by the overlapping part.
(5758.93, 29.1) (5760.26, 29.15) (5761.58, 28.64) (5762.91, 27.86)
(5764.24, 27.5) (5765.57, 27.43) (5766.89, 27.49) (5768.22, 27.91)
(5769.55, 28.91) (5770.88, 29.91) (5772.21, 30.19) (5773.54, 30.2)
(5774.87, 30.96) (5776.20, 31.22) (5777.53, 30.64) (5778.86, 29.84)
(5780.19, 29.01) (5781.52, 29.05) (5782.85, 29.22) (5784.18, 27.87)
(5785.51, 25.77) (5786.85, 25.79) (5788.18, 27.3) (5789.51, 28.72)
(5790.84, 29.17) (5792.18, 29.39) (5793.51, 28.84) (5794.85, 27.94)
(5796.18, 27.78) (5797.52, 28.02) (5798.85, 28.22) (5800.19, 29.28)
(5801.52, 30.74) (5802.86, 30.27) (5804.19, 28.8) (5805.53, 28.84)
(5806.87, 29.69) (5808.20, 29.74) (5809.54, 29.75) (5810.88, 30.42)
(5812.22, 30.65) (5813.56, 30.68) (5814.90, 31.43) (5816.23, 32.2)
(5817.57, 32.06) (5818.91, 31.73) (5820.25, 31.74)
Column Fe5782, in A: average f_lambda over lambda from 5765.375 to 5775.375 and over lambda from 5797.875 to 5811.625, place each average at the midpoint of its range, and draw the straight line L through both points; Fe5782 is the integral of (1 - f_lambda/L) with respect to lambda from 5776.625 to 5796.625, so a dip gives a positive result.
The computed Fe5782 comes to 0.61 A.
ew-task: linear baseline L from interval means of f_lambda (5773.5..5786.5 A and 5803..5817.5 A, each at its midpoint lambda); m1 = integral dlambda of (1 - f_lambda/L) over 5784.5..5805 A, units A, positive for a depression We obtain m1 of 0.9 A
